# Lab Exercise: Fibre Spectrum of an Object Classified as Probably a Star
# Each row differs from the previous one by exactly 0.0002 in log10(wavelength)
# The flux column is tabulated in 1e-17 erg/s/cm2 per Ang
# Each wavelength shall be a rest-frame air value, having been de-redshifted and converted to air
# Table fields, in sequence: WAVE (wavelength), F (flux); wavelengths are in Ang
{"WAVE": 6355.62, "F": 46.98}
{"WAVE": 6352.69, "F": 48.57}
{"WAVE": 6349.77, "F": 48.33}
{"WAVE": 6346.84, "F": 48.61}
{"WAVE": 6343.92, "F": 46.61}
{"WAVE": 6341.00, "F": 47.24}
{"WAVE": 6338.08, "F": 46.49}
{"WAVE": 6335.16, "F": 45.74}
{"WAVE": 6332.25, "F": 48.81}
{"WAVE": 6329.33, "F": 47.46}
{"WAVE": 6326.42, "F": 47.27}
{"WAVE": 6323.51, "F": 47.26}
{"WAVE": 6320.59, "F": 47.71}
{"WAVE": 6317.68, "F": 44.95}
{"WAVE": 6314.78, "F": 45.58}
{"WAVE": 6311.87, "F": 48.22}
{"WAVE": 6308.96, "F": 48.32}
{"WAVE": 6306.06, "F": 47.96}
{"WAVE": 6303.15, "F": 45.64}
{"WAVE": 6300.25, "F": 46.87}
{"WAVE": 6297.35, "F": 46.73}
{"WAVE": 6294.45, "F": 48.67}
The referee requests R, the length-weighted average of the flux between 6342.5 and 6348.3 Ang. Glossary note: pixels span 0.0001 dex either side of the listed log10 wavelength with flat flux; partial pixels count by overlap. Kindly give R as 47.6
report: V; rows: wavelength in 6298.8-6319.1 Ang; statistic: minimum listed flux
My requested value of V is 44.95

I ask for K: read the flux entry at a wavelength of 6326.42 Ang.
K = 47.27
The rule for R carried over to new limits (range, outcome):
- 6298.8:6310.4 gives 47.2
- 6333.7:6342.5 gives 46.5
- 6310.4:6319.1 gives 46.3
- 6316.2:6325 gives 46.7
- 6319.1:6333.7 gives 47.7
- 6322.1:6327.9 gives 47.3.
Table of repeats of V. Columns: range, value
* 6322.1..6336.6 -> 45.74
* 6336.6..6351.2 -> 46.49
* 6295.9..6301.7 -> 46.73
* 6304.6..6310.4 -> 47.96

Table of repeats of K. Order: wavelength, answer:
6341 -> 47.24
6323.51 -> 47.26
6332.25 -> 48.81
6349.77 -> 48.33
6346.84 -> 48.61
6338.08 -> 46.49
